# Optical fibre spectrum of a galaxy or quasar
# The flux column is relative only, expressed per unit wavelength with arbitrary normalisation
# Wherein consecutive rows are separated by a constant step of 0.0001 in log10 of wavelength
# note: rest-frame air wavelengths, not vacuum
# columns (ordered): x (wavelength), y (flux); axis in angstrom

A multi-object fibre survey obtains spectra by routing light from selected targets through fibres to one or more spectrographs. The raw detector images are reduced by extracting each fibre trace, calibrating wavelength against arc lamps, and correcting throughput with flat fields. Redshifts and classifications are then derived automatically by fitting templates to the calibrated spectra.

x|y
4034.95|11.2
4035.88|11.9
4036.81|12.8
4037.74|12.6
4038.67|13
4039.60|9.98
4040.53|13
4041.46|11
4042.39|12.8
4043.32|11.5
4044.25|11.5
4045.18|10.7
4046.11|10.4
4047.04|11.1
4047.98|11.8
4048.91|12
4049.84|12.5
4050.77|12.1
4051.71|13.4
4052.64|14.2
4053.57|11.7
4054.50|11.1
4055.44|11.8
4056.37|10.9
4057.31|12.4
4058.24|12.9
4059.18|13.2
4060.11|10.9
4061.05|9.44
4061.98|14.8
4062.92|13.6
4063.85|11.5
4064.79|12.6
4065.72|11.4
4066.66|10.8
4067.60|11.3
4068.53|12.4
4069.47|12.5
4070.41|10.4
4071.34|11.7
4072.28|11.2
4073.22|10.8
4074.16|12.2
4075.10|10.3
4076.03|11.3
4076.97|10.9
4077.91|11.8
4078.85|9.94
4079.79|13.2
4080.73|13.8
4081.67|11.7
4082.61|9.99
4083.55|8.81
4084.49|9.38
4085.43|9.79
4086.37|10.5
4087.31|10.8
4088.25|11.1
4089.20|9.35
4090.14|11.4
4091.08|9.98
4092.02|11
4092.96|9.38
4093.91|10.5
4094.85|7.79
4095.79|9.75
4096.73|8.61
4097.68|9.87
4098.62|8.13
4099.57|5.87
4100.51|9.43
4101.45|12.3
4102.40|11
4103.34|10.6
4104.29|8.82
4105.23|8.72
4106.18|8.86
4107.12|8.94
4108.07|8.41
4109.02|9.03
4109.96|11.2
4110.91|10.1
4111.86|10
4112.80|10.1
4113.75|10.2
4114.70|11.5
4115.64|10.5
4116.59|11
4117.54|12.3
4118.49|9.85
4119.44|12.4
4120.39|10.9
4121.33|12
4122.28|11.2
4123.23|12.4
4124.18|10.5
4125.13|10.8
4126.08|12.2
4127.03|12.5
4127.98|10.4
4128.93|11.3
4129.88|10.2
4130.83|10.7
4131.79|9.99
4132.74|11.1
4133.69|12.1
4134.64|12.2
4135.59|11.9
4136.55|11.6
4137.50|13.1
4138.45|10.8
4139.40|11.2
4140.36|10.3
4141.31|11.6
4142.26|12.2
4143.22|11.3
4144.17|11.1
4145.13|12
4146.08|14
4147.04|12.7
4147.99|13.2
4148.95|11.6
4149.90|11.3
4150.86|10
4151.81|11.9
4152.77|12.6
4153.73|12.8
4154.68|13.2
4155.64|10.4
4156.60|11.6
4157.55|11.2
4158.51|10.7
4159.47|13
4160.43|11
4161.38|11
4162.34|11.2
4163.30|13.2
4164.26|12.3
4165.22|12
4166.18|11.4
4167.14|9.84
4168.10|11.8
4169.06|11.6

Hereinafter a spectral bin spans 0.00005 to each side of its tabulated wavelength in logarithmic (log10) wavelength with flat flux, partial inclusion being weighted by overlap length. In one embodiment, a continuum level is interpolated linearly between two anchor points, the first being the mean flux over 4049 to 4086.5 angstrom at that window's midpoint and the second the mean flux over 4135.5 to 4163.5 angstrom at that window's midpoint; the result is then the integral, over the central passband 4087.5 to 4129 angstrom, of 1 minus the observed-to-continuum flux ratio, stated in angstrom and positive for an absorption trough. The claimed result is 5.1 angstrom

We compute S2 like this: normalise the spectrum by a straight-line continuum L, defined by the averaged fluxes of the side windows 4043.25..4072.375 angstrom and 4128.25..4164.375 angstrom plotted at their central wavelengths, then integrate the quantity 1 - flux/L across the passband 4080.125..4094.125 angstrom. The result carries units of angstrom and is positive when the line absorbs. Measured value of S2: 1.5 angstrom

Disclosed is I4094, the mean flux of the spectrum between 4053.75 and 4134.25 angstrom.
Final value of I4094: 10.8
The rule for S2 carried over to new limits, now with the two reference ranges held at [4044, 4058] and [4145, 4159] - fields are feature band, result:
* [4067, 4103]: 4.1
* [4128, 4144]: 0.8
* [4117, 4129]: 0.5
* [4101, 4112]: 1.9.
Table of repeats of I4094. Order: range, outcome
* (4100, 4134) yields 10.6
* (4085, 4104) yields 9.85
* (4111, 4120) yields 10.8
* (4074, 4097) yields 10.5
